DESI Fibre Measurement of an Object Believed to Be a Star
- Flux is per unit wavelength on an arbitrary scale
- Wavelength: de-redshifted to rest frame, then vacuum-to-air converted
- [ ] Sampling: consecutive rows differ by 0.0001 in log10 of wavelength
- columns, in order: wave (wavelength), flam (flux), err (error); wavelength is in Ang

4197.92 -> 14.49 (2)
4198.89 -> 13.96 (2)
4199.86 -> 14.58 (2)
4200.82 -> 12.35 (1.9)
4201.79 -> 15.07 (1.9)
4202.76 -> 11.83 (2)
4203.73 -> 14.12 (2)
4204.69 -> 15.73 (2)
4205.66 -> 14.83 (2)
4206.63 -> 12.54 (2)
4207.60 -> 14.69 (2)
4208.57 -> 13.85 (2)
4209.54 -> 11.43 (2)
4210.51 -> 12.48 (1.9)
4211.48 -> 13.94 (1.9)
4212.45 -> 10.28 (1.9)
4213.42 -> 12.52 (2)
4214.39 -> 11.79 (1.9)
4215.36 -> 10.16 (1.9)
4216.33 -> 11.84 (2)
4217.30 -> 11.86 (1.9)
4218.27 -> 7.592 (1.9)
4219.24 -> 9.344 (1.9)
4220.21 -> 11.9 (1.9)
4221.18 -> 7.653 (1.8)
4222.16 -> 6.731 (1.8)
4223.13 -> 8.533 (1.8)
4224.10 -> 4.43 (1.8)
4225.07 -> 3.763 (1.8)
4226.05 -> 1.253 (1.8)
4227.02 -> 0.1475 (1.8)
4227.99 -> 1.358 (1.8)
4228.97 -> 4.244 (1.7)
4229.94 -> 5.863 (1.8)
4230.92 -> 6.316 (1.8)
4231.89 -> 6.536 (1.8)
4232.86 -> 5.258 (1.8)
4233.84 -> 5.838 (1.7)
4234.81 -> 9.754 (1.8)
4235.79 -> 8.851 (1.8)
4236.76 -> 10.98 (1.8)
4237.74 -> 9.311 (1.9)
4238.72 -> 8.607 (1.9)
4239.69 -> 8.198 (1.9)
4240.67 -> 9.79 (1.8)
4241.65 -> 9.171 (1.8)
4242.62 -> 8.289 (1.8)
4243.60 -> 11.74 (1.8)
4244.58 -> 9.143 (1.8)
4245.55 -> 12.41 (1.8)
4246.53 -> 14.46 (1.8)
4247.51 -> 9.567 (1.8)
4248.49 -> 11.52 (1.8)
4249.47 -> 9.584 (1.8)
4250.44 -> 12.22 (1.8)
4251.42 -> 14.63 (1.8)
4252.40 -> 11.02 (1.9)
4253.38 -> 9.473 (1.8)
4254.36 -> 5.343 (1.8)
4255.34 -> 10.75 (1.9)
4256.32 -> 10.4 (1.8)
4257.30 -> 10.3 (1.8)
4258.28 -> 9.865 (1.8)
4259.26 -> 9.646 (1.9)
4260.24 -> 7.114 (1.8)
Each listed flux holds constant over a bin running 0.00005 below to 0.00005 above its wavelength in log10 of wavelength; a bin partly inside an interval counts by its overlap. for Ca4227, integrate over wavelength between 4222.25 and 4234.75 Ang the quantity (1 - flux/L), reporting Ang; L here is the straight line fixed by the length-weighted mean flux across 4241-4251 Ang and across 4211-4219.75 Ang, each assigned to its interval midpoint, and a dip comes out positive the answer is 7.1 Ang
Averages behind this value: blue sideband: 11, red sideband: 10.8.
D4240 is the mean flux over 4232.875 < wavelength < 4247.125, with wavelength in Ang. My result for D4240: 9.6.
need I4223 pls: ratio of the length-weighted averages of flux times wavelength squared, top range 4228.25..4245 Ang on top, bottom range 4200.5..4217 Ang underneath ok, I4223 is 0.6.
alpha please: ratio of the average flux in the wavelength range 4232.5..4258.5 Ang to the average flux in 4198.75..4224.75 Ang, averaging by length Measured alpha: 0.85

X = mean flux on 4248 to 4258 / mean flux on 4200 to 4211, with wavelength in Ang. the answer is 0.77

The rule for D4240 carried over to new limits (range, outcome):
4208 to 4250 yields 8.81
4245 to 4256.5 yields 11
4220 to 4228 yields 5.07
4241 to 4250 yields 10.7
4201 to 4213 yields 13.4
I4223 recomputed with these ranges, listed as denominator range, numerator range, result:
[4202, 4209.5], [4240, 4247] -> 0.78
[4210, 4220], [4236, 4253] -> 0.96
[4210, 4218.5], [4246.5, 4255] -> 0.94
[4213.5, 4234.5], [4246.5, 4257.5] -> 1.56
